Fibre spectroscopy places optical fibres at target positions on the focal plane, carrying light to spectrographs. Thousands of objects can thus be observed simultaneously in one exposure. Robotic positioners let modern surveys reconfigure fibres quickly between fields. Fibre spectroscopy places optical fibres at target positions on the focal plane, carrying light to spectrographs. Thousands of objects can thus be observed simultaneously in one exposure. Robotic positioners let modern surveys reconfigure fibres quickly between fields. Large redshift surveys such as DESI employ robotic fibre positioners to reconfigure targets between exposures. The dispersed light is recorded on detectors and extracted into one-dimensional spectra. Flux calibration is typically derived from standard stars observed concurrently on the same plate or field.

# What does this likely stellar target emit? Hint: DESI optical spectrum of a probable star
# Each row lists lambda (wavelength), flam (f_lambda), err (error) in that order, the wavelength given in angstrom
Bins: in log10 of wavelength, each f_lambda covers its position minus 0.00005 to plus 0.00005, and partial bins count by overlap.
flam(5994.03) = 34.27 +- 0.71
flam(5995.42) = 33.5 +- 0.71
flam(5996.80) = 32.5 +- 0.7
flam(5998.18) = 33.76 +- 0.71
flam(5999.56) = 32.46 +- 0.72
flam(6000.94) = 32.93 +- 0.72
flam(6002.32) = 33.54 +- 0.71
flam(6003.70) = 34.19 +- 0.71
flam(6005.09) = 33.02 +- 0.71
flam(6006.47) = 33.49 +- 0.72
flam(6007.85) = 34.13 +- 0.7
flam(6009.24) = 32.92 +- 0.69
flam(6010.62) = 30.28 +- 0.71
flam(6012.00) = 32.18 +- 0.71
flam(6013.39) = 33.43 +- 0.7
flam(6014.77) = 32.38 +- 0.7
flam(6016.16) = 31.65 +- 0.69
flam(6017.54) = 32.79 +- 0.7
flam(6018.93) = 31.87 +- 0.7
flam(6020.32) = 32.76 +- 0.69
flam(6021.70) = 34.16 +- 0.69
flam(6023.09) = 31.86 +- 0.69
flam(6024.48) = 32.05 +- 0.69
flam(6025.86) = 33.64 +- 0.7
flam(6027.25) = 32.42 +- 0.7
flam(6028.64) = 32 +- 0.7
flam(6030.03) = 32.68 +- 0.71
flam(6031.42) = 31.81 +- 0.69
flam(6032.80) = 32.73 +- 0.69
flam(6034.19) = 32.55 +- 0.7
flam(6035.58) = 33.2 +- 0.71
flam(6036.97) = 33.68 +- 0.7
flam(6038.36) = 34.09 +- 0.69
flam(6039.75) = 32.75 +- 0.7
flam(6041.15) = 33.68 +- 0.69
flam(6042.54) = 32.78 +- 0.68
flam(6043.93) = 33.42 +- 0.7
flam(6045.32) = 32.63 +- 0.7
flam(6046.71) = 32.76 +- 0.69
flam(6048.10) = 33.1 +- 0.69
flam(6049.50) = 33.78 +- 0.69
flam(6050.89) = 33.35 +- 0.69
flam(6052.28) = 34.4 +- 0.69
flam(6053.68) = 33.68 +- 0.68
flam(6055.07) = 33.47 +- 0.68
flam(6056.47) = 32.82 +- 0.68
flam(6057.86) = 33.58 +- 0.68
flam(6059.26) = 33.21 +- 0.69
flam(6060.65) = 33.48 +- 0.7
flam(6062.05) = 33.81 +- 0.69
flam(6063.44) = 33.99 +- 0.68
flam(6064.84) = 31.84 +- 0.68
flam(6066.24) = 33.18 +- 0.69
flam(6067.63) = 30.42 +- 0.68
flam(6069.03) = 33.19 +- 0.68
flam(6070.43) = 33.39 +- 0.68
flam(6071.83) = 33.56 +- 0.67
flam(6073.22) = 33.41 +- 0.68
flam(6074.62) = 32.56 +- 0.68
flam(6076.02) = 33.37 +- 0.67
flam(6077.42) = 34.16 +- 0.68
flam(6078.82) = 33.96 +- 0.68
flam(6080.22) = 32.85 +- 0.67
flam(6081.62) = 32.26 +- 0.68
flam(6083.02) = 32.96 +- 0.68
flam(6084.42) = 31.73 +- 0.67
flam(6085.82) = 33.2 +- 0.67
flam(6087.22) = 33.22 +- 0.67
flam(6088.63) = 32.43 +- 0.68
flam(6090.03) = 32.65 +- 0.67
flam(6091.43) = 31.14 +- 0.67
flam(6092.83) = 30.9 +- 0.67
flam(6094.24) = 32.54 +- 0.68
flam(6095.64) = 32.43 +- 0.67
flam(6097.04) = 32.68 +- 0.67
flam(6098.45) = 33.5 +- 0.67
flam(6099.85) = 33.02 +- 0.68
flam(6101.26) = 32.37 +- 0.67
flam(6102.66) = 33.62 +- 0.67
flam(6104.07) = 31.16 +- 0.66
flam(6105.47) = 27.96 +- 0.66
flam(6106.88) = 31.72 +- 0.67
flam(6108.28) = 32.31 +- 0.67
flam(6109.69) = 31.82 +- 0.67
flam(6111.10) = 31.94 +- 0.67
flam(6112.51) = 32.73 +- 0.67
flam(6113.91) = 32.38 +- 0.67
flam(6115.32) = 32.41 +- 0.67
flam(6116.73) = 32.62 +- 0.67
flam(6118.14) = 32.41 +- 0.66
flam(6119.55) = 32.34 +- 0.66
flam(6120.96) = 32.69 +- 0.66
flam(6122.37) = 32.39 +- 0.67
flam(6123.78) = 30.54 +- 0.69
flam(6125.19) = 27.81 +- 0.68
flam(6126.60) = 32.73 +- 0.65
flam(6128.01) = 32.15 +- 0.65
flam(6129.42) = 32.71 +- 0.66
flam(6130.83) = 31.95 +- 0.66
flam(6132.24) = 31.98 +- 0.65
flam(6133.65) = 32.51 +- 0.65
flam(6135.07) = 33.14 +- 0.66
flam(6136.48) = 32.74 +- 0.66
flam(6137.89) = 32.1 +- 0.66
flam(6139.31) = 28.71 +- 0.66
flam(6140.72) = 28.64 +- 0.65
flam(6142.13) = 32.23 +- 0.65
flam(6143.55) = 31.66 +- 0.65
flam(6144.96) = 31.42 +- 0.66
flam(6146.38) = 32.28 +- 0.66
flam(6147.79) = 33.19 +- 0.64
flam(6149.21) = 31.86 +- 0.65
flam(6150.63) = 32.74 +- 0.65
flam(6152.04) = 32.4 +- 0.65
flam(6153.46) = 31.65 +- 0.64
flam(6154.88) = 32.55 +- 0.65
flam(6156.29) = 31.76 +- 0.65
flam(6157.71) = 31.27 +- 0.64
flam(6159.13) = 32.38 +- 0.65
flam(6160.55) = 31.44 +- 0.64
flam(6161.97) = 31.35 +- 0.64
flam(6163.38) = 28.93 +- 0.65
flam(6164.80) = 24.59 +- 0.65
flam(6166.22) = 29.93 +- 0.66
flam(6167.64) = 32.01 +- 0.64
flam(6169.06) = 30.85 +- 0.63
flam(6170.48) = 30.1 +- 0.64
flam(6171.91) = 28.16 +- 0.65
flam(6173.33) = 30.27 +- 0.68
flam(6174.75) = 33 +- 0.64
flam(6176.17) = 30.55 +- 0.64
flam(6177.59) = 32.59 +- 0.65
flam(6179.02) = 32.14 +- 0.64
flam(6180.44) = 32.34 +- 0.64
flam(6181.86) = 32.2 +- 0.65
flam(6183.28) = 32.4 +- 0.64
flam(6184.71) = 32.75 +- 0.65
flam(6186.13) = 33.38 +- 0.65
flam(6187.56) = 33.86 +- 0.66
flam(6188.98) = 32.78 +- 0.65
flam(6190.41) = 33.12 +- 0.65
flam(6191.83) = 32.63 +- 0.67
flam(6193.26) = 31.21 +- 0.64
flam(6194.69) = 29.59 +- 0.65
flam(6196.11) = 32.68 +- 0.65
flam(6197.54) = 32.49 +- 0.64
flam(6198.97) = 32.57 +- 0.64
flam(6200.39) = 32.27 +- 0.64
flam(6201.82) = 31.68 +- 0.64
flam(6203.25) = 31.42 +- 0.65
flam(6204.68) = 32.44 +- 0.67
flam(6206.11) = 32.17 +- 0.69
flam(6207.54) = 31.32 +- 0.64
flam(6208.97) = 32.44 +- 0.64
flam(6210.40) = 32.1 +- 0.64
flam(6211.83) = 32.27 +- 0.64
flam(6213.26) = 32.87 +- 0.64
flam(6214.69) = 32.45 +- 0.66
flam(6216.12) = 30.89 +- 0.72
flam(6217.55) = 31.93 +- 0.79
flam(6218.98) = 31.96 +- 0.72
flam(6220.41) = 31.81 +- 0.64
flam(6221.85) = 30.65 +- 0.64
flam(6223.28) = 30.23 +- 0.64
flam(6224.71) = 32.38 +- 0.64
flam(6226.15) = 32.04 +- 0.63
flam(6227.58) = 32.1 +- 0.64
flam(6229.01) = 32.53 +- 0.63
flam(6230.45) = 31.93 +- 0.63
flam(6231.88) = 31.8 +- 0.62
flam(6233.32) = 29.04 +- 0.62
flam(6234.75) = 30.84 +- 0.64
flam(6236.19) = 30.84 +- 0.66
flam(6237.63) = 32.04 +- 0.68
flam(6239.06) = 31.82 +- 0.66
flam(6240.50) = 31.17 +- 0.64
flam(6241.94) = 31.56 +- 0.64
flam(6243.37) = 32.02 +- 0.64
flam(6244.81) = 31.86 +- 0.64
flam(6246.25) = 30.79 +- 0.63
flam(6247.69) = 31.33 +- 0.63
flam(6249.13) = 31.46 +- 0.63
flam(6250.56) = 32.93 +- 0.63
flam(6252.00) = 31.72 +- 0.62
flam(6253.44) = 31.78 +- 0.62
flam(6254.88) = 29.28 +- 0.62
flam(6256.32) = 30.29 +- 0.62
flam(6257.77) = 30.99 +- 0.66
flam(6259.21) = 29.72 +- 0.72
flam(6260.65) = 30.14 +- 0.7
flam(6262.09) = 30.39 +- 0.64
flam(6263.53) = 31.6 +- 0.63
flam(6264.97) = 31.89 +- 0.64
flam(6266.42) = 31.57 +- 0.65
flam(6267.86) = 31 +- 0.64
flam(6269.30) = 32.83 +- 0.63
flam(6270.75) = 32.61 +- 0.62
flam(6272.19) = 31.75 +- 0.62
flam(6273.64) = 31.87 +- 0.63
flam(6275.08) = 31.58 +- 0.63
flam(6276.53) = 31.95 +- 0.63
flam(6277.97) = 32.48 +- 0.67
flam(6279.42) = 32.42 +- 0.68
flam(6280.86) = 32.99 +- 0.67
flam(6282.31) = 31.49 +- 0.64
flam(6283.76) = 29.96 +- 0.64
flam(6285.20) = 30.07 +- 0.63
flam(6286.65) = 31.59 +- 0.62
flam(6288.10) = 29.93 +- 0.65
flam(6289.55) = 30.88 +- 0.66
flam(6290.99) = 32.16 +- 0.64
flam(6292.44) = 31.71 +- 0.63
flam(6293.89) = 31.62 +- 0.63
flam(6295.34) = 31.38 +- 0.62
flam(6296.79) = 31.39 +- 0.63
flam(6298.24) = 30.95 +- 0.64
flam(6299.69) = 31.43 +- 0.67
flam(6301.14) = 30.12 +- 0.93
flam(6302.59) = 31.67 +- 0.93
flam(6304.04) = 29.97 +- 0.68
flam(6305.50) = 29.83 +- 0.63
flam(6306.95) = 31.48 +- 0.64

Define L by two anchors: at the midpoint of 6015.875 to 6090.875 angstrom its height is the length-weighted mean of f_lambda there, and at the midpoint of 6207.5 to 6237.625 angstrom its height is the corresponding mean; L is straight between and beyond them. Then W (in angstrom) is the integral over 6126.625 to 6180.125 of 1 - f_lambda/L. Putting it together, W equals 1.4 angstrom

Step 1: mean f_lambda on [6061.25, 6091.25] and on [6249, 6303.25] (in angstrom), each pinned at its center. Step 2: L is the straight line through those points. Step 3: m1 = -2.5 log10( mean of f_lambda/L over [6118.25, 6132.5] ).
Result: 0.03 mag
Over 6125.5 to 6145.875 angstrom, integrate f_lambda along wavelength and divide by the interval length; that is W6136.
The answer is 31.7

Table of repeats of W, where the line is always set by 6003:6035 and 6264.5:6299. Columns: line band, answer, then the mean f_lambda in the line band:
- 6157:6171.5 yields 0.8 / 30.2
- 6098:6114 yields 0.1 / 32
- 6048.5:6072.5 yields -0.6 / 33.2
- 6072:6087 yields -0.3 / 33.1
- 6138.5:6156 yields 0.3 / 31.6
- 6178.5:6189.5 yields -0.3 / 32.8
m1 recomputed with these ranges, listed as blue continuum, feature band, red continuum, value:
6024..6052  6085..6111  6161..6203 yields 0.01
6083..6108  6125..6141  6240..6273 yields 0.01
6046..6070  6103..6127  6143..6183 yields 0.02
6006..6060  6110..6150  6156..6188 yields 0.00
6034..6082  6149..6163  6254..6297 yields 0.02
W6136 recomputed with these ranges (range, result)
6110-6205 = 31.7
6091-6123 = 32.1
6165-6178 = 30.5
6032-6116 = 32.8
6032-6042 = 33.2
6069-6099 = 32.8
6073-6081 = 33.4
